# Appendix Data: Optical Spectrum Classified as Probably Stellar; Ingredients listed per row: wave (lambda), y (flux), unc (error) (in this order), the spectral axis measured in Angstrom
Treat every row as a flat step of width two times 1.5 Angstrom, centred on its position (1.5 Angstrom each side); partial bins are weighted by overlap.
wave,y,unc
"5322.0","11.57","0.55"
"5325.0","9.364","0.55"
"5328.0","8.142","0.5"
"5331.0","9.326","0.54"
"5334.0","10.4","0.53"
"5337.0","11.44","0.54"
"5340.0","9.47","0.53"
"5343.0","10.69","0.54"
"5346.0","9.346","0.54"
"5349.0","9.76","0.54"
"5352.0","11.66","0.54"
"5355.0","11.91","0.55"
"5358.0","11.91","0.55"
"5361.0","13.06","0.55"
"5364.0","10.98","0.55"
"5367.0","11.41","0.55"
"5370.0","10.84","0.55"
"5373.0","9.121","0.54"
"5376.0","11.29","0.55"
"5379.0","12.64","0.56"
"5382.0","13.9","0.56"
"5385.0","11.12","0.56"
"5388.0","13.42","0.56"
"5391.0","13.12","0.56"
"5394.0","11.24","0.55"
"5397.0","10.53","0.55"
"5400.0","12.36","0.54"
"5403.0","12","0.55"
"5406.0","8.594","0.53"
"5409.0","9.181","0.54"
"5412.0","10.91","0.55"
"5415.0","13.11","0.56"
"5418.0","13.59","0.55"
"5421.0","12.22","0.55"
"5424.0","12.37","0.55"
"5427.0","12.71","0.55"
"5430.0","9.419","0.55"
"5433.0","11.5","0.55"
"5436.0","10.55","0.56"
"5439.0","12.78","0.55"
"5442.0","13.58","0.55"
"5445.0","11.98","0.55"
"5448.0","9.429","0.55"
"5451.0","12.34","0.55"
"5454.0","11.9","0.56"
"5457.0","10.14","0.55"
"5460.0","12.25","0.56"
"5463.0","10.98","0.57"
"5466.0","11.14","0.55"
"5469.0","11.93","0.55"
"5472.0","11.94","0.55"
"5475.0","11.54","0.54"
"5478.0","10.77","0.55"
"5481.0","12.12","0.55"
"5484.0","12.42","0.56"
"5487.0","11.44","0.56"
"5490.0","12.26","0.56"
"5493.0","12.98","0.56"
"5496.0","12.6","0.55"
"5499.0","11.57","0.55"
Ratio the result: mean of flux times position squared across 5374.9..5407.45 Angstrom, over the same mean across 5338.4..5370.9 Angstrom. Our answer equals 1.09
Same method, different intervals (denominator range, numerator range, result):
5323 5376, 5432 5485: 1.15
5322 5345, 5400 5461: 1.20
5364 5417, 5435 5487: 1.04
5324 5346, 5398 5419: 1.19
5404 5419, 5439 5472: 1.07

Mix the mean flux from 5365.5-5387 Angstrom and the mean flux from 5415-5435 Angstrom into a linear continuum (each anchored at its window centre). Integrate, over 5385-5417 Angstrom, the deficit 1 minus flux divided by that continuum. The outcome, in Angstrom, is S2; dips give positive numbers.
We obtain 0.83 Angstrom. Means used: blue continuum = 11.5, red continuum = 12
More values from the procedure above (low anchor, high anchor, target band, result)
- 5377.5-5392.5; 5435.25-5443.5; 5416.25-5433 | 0.72 Angstrom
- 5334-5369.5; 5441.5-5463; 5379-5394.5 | -2.02 Angstrom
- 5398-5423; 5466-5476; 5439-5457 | -0.23 Angstrom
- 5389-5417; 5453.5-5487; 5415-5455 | -1.76 Angstrom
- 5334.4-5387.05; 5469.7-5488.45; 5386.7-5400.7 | -0.92 Angstrom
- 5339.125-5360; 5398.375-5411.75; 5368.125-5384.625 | -1.32 Angstrom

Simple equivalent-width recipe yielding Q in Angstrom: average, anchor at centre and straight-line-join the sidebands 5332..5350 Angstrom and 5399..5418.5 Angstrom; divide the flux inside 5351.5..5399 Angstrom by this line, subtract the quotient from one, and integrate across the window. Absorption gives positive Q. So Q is -4.7 Angstrom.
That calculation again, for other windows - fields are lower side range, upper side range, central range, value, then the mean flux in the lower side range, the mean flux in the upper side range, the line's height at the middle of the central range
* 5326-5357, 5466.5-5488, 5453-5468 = 0.3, 10.2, 11.7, 11.5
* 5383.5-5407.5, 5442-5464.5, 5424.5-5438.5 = 0.3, 11.5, 11.4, 11.5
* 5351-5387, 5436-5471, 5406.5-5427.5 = -0.3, 11.7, 11.6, 11.7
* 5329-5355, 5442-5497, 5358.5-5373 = -1.1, 10.3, 11.7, 10.6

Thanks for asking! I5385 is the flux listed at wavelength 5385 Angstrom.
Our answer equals 11.12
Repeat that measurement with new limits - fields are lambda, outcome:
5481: 12.12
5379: 12.64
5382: 13.9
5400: 12.36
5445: 11.98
